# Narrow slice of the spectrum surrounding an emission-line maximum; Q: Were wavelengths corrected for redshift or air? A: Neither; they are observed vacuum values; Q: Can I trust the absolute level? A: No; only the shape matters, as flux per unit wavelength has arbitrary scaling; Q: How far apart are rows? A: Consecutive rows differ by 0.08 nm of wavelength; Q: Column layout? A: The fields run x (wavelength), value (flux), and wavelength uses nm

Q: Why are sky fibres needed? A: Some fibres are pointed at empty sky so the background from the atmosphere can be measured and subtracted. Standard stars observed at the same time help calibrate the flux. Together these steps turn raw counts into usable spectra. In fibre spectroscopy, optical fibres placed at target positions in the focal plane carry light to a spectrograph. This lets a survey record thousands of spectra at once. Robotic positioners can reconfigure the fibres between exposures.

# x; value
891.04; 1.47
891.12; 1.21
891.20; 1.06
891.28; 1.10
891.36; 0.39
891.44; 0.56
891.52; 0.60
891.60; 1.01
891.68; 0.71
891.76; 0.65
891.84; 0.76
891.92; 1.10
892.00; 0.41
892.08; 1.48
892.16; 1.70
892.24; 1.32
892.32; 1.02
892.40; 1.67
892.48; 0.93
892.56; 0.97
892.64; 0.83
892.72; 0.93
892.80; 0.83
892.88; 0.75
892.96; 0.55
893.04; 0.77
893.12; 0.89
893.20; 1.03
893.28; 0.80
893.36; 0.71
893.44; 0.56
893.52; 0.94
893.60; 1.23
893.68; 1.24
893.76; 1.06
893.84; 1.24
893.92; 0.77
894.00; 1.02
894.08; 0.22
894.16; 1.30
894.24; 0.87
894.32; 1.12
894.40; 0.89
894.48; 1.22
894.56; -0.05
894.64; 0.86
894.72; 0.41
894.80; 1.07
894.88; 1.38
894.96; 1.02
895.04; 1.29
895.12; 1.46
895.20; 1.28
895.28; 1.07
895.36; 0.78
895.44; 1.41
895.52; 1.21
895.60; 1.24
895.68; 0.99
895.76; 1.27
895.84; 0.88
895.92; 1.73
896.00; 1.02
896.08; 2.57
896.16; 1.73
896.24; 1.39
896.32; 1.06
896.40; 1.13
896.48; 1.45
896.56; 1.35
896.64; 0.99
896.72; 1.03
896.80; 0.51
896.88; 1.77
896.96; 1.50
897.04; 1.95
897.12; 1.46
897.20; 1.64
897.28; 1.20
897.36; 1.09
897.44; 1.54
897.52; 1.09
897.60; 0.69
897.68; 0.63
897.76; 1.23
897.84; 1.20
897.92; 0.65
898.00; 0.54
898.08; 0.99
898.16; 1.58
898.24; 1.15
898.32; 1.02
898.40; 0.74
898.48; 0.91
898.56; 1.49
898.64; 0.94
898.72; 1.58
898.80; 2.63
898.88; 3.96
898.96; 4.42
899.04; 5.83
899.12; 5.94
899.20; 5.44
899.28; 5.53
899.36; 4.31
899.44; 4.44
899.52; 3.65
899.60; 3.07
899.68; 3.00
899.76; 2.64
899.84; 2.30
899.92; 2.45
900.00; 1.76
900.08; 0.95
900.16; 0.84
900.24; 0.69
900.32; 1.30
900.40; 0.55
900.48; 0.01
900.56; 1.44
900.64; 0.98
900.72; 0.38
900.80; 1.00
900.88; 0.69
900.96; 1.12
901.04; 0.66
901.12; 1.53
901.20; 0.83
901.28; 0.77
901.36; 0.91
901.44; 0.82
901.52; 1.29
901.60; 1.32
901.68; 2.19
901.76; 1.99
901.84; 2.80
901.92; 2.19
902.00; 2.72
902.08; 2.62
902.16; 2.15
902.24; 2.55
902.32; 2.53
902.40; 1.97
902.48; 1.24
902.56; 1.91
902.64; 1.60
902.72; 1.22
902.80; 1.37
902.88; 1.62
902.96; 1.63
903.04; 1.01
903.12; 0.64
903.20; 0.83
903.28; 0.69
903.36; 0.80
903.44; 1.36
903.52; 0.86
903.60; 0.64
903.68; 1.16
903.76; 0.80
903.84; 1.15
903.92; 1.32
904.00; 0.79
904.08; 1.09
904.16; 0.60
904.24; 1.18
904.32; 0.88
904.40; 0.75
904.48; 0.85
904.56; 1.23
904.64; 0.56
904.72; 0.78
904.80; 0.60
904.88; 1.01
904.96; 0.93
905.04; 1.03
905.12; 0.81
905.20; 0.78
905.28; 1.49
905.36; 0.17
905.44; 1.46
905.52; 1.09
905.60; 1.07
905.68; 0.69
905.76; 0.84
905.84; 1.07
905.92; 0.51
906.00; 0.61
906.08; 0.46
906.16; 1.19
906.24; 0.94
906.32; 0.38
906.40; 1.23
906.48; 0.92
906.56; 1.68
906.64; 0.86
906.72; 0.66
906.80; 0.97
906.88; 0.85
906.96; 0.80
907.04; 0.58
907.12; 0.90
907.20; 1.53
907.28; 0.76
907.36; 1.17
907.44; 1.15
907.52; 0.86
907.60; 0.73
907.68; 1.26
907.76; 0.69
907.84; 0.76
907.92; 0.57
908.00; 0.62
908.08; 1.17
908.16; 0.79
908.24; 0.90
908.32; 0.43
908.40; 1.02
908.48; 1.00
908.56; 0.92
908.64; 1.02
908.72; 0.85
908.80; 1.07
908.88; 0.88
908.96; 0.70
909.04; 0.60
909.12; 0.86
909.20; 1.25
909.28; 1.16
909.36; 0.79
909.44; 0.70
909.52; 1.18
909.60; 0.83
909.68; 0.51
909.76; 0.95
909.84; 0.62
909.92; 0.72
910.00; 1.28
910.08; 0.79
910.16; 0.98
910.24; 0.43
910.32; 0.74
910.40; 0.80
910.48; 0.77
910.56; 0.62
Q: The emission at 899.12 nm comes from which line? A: H-alpha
